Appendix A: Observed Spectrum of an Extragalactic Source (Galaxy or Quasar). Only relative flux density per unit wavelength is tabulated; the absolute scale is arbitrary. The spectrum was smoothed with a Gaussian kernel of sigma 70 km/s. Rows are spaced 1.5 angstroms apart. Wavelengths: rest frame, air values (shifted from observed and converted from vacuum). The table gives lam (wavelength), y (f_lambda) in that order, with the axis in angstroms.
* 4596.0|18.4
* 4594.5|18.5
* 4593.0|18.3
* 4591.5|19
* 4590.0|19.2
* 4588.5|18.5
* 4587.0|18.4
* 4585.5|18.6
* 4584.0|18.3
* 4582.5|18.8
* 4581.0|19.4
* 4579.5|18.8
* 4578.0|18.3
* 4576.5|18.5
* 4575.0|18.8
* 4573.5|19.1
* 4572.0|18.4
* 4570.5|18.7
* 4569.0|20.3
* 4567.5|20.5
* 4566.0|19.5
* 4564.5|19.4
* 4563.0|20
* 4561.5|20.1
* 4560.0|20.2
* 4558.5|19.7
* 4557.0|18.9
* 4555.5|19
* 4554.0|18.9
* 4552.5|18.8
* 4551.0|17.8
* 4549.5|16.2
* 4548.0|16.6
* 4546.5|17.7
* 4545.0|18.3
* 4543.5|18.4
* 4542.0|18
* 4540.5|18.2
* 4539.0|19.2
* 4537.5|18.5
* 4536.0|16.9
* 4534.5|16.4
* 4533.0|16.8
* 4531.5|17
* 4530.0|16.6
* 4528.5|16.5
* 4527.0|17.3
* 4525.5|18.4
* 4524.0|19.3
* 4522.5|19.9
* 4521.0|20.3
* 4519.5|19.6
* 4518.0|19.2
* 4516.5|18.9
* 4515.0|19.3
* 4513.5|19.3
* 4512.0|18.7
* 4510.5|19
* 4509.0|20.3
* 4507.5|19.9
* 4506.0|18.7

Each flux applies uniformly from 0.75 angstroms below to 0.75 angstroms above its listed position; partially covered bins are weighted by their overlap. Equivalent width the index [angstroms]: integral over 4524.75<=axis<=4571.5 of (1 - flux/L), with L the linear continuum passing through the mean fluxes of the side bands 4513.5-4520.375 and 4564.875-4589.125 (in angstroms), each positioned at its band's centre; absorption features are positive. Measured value 1.83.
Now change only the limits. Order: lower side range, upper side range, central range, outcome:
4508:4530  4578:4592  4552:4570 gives -0.8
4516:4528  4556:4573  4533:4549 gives 1.3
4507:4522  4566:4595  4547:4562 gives 0.4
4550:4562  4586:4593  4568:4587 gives 0.0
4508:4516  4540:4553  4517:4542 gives 0.5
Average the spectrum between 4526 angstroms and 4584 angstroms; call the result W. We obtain 18.4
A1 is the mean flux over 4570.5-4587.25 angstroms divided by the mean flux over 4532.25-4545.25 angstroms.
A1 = 1.0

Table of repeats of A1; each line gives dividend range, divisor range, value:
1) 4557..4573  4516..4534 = 1.07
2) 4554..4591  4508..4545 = 1.04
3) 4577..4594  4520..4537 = 1.05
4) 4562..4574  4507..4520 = 1.01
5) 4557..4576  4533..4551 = 1.11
